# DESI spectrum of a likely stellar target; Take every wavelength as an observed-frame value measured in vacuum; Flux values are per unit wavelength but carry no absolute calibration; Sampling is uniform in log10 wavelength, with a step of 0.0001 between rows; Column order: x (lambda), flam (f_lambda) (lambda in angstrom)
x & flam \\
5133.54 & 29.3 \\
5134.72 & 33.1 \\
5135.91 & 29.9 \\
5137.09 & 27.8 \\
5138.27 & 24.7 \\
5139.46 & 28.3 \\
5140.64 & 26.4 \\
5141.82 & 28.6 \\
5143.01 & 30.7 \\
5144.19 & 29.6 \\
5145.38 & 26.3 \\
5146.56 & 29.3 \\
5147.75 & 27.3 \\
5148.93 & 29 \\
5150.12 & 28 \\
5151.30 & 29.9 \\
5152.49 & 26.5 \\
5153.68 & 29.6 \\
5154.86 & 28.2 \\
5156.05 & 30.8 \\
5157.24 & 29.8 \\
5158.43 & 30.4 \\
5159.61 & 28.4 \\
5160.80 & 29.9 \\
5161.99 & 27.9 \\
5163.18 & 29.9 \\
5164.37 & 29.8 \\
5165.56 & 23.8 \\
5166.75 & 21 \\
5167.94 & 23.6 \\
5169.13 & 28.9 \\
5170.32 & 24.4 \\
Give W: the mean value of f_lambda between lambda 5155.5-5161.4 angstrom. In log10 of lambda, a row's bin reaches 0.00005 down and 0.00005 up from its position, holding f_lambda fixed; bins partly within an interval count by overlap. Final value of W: 29.8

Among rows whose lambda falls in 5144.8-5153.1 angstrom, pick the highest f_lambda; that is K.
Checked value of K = 29.9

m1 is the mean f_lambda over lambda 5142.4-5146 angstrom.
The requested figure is 28.9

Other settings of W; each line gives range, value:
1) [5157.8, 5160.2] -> 29.5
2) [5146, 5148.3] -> 28.2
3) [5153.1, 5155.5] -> 29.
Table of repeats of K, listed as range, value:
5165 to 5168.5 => 23.8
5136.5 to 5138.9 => 27.8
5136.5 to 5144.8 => 30.7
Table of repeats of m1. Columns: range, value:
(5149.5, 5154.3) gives 28.5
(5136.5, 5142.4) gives 27.2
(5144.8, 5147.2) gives 27.8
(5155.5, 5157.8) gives 30.3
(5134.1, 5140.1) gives 28.7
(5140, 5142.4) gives 27.6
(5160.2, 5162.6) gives 28.8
